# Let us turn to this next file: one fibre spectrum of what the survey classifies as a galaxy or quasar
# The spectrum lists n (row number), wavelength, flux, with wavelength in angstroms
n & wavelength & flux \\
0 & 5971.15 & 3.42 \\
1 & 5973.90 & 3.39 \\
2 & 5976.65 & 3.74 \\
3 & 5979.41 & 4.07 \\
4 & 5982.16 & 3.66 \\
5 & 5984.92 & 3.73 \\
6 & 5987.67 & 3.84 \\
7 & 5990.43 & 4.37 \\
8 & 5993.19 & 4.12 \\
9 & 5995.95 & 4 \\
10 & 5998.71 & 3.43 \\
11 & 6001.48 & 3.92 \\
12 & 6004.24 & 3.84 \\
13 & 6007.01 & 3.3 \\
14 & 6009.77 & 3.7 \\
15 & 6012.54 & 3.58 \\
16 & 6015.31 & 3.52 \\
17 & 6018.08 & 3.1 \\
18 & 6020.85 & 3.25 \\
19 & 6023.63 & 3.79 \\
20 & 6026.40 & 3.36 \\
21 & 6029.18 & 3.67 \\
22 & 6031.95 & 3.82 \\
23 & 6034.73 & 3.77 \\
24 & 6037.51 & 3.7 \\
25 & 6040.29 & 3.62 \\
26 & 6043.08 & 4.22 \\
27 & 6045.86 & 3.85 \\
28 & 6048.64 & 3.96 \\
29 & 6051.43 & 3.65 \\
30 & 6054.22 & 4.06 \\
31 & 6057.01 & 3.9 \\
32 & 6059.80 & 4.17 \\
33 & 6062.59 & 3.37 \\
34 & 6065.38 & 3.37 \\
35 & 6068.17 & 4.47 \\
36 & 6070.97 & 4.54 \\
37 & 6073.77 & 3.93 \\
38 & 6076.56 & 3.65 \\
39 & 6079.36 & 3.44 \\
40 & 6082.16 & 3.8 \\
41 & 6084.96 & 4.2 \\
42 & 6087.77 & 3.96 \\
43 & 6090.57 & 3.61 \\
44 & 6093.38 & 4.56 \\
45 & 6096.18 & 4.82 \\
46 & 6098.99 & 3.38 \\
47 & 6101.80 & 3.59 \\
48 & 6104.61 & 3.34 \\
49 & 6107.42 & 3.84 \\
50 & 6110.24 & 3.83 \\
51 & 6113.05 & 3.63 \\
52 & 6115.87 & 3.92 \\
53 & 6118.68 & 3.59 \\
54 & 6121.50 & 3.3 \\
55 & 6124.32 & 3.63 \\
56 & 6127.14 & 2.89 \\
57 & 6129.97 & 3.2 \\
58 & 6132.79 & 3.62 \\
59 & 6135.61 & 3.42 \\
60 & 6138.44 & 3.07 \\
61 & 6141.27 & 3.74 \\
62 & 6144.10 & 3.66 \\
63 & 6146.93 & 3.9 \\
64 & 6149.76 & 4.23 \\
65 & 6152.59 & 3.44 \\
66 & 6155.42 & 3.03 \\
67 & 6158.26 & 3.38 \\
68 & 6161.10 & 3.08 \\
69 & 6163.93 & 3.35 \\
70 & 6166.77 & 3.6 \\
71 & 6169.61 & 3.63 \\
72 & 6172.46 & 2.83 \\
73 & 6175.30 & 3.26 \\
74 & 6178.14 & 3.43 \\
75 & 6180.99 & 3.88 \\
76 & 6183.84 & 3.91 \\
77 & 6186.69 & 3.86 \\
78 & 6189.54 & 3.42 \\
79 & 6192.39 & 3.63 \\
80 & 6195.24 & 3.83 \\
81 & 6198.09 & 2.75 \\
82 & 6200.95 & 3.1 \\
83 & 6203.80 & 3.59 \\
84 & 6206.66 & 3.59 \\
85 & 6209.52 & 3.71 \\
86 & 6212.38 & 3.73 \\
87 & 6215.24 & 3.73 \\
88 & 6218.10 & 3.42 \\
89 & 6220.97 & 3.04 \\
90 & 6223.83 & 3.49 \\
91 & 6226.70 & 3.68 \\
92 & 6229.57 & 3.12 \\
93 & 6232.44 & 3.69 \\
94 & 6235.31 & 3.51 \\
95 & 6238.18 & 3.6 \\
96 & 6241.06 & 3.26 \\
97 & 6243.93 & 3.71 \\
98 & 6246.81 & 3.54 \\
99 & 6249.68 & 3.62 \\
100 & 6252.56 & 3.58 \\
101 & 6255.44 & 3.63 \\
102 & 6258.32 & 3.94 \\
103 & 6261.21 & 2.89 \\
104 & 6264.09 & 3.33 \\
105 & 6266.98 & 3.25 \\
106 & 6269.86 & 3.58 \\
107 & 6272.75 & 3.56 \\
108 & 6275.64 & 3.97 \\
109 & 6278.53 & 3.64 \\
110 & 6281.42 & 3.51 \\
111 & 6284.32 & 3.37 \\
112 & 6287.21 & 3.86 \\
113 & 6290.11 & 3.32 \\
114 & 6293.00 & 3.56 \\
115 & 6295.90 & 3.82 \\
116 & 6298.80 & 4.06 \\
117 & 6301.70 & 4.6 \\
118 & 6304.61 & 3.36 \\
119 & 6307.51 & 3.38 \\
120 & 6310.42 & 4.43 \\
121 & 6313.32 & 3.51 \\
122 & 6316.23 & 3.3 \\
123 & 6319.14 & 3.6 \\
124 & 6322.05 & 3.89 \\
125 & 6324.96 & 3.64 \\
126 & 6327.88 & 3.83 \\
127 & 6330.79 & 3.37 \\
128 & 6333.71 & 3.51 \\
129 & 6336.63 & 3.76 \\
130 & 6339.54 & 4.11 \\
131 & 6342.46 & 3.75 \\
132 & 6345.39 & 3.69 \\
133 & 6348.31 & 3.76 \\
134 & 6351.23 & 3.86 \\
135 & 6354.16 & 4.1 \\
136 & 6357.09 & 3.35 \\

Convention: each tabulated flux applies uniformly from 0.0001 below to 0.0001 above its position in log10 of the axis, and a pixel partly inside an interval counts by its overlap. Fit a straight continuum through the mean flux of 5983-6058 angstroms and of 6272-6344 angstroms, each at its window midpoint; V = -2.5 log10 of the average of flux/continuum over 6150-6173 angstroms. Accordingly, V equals 0.11 mag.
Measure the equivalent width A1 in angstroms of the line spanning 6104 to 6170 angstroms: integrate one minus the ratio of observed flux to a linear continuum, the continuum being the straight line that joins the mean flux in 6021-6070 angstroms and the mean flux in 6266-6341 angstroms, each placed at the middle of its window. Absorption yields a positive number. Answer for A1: 4.3 angstroms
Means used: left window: 3.8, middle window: 3.51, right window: 3.69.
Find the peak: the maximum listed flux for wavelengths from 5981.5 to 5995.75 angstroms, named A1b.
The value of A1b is 4.37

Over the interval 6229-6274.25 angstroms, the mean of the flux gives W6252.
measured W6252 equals 3.5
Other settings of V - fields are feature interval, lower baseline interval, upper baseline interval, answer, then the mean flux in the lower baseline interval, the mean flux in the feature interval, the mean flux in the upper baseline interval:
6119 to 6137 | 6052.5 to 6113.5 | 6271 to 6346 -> 0.15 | 3.89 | 3.36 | 3.71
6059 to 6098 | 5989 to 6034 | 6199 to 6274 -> -0.10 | 3.67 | 3.98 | 3.49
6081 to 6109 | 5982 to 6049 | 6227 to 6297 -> -0.07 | 3.72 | 3.91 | 3.54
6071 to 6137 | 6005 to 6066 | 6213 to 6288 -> -0.03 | 3.68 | 3.72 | 3.52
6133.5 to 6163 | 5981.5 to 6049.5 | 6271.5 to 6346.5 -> 0.07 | 3.72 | 3.5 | 3.71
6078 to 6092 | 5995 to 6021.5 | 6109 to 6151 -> -0.07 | 3.57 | 3.8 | 3.57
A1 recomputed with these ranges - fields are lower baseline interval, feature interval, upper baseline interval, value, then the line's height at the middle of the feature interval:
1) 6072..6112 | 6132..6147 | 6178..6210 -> 0.73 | 3.72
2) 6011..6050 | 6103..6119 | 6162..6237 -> -0.54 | 3.58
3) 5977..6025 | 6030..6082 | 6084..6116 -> -0.64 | 3.81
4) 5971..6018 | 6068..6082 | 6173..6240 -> -1.14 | 3.65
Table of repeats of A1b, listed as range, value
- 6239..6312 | 4.6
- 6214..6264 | 3.94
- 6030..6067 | 4.22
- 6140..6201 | 4.23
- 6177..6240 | 3.91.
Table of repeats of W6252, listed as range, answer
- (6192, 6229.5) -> 3.47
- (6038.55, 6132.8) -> 3.79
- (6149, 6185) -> 3.45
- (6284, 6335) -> 3.7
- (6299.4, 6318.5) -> 3.77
